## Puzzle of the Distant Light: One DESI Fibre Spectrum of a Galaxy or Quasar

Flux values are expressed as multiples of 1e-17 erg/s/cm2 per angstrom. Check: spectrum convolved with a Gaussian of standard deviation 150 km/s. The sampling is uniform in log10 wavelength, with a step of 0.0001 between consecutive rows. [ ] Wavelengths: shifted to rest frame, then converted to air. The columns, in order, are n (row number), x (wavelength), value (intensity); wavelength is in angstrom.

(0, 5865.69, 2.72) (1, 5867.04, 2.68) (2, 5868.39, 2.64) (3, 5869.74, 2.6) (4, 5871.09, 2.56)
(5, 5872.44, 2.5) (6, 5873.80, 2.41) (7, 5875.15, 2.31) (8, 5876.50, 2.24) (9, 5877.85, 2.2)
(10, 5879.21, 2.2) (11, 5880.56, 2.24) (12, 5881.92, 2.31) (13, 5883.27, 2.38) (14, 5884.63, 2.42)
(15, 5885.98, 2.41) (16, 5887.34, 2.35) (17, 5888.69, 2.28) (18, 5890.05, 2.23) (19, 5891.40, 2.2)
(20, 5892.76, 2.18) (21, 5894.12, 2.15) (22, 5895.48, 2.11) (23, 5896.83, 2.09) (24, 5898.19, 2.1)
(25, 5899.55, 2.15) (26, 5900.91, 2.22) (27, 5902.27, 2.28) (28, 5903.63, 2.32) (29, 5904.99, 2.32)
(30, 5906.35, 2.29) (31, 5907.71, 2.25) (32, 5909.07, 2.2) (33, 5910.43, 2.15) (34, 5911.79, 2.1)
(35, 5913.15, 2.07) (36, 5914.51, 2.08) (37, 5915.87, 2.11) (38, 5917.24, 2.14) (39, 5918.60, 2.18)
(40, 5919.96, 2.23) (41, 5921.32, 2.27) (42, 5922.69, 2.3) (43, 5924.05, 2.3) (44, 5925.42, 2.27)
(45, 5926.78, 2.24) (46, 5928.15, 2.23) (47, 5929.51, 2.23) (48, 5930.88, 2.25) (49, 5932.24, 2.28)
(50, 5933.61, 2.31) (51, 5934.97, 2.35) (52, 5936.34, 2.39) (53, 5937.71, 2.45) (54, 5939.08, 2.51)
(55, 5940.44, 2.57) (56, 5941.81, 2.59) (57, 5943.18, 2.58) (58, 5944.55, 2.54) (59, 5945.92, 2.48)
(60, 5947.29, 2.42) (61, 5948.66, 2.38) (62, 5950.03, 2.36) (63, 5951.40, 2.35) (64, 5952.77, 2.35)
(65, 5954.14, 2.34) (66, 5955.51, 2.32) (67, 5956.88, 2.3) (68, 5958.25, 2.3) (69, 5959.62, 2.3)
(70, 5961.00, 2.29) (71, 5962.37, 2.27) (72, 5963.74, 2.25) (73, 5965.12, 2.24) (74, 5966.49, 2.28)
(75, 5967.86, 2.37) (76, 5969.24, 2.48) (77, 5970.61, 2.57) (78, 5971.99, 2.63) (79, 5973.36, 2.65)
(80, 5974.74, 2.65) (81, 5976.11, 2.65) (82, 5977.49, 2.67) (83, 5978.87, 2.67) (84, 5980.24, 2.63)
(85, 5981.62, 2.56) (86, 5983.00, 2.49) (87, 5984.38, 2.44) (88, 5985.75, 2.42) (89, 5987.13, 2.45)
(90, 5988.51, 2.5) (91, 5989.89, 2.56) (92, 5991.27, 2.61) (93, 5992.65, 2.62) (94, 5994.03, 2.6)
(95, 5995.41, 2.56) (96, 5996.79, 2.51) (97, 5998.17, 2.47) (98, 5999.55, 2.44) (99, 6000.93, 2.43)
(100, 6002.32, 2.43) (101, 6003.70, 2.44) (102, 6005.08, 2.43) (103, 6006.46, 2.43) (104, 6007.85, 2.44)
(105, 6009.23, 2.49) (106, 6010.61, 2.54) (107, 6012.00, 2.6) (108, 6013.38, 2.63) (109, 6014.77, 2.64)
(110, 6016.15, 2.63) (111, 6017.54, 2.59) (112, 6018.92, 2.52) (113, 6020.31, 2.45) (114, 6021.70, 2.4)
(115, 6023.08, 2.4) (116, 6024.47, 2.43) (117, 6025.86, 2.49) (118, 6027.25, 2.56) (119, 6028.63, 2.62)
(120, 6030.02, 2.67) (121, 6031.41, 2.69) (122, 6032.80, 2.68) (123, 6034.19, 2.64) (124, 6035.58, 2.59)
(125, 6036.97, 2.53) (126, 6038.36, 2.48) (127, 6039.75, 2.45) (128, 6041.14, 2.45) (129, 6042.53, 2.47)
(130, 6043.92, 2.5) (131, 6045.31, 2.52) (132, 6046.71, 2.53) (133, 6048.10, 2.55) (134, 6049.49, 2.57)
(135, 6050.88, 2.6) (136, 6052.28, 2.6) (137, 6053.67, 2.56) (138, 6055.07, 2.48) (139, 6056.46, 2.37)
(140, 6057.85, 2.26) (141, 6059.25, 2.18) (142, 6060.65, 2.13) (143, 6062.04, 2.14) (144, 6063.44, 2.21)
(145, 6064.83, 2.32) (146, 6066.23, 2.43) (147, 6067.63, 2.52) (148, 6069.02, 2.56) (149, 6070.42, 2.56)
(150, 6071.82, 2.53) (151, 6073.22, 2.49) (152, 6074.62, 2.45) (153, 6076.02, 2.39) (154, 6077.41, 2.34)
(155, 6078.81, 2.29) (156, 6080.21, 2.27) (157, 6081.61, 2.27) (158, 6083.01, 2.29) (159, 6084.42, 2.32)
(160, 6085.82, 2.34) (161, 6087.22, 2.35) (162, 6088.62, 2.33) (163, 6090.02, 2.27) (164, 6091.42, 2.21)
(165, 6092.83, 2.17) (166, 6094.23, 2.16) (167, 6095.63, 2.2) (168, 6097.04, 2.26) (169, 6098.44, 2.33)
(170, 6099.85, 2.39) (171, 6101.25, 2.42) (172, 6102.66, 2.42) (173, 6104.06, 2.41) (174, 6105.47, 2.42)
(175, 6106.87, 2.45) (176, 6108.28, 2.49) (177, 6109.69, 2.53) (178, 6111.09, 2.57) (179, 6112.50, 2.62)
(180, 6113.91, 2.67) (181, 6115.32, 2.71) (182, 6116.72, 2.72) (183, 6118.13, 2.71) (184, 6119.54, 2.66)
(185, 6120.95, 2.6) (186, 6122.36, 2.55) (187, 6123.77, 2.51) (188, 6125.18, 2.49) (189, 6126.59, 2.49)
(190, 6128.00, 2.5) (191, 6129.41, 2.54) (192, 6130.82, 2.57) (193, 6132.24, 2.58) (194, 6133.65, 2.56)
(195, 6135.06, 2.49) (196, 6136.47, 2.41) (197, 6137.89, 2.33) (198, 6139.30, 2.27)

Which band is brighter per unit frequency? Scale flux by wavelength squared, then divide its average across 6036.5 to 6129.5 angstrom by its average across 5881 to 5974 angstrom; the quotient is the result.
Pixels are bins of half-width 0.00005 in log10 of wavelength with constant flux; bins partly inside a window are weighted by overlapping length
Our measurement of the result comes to 1.1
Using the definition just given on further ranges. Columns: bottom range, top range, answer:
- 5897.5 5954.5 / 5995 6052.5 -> 1.14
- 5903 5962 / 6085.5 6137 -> 1.13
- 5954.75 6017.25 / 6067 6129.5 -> 1.02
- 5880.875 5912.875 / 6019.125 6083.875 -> 1.16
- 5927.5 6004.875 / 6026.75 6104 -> 1.02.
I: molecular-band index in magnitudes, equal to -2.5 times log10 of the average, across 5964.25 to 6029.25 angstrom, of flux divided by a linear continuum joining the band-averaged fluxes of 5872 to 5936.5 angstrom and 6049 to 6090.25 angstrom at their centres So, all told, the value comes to -0.09 mag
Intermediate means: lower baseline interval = 2.24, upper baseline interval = 2.38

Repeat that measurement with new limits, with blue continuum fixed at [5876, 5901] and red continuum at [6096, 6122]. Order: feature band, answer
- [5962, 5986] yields -0.07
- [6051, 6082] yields 0.03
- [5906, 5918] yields 0.06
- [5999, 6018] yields -0.05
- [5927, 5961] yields -0.03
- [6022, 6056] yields -0.05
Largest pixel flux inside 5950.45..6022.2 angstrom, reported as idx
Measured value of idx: 2.67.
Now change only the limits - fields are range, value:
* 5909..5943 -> 2.59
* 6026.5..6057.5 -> 2.69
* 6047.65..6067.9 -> 2.6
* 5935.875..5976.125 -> 2.65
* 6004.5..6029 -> 2.64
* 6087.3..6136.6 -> 2.72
